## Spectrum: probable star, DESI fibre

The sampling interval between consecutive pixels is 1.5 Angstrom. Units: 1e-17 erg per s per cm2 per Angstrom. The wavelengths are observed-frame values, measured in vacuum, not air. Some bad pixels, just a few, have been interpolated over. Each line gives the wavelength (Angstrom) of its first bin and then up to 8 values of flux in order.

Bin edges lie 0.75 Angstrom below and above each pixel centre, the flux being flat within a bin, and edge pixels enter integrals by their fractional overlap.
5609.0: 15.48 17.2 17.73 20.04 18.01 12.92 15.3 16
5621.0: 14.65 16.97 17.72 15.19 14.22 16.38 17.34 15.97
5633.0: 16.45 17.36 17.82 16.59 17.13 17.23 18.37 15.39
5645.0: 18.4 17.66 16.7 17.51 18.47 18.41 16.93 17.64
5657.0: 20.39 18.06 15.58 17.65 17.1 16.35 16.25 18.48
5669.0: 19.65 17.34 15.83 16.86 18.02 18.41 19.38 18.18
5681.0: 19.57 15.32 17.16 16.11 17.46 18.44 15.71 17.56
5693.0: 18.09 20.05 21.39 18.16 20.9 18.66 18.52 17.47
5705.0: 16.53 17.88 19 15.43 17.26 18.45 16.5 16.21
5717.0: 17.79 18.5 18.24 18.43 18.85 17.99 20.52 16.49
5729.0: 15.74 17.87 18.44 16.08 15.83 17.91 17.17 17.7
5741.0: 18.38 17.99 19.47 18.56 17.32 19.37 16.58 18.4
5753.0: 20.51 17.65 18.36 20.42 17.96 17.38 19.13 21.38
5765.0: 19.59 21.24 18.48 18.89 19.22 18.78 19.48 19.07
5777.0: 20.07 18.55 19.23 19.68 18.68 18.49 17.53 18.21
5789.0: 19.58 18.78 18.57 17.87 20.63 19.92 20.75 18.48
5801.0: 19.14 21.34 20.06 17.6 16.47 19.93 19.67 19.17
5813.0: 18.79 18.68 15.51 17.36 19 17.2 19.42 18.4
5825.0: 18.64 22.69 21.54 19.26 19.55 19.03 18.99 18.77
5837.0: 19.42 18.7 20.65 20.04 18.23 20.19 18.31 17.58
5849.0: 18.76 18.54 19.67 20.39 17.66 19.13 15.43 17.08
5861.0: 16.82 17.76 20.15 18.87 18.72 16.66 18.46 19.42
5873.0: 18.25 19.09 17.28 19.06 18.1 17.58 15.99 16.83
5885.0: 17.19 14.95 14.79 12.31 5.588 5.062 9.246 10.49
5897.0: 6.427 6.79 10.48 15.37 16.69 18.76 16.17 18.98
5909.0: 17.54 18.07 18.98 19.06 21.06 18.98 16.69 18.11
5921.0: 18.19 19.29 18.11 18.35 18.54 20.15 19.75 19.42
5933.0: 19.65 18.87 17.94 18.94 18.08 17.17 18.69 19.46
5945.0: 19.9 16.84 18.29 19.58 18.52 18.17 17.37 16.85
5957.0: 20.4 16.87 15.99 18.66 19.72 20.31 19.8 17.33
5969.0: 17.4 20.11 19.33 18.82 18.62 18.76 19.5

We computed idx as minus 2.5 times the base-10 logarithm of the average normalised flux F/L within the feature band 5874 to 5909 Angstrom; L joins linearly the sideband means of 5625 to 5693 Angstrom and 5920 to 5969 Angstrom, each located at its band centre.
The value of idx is 0.29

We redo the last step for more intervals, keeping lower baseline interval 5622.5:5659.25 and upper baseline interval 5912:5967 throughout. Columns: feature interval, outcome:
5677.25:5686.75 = -0.01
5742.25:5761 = -0.04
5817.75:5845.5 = -0.07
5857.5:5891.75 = 0.09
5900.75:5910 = 0.07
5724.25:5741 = 0.01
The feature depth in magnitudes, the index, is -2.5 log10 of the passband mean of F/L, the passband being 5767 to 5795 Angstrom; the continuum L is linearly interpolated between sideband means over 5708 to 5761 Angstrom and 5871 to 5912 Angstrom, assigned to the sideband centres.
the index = -0.12 mag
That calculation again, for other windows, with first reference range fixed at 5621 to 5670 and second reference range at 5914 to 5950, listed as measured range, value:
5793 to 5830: -0.06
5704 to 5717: 0.02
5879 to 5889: 0.14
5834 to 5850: -0.05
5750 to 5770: -0.08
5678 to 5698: -0.03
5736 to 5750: -0.02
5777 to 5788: -0.05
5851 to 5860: 0.00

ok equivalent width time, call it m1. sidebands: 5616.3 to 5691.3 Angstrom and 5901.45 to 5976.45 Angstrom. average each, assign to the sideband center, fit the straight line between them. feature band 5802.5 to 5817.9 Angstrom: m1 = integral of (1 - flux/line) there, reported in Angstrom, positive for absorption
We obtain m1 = -0.5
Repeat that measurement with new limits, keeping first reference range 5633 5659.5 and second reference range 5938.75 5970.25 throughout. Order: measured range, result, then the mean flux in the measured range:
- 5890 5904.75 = 6.5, 10.2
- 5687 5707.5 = -0.8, 18.4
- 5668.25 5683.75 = -0.1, 17.8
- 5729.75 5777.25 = -1.8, 18.6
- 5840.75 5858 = -0.7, 18.8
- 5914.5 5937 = -0.7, 18.8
